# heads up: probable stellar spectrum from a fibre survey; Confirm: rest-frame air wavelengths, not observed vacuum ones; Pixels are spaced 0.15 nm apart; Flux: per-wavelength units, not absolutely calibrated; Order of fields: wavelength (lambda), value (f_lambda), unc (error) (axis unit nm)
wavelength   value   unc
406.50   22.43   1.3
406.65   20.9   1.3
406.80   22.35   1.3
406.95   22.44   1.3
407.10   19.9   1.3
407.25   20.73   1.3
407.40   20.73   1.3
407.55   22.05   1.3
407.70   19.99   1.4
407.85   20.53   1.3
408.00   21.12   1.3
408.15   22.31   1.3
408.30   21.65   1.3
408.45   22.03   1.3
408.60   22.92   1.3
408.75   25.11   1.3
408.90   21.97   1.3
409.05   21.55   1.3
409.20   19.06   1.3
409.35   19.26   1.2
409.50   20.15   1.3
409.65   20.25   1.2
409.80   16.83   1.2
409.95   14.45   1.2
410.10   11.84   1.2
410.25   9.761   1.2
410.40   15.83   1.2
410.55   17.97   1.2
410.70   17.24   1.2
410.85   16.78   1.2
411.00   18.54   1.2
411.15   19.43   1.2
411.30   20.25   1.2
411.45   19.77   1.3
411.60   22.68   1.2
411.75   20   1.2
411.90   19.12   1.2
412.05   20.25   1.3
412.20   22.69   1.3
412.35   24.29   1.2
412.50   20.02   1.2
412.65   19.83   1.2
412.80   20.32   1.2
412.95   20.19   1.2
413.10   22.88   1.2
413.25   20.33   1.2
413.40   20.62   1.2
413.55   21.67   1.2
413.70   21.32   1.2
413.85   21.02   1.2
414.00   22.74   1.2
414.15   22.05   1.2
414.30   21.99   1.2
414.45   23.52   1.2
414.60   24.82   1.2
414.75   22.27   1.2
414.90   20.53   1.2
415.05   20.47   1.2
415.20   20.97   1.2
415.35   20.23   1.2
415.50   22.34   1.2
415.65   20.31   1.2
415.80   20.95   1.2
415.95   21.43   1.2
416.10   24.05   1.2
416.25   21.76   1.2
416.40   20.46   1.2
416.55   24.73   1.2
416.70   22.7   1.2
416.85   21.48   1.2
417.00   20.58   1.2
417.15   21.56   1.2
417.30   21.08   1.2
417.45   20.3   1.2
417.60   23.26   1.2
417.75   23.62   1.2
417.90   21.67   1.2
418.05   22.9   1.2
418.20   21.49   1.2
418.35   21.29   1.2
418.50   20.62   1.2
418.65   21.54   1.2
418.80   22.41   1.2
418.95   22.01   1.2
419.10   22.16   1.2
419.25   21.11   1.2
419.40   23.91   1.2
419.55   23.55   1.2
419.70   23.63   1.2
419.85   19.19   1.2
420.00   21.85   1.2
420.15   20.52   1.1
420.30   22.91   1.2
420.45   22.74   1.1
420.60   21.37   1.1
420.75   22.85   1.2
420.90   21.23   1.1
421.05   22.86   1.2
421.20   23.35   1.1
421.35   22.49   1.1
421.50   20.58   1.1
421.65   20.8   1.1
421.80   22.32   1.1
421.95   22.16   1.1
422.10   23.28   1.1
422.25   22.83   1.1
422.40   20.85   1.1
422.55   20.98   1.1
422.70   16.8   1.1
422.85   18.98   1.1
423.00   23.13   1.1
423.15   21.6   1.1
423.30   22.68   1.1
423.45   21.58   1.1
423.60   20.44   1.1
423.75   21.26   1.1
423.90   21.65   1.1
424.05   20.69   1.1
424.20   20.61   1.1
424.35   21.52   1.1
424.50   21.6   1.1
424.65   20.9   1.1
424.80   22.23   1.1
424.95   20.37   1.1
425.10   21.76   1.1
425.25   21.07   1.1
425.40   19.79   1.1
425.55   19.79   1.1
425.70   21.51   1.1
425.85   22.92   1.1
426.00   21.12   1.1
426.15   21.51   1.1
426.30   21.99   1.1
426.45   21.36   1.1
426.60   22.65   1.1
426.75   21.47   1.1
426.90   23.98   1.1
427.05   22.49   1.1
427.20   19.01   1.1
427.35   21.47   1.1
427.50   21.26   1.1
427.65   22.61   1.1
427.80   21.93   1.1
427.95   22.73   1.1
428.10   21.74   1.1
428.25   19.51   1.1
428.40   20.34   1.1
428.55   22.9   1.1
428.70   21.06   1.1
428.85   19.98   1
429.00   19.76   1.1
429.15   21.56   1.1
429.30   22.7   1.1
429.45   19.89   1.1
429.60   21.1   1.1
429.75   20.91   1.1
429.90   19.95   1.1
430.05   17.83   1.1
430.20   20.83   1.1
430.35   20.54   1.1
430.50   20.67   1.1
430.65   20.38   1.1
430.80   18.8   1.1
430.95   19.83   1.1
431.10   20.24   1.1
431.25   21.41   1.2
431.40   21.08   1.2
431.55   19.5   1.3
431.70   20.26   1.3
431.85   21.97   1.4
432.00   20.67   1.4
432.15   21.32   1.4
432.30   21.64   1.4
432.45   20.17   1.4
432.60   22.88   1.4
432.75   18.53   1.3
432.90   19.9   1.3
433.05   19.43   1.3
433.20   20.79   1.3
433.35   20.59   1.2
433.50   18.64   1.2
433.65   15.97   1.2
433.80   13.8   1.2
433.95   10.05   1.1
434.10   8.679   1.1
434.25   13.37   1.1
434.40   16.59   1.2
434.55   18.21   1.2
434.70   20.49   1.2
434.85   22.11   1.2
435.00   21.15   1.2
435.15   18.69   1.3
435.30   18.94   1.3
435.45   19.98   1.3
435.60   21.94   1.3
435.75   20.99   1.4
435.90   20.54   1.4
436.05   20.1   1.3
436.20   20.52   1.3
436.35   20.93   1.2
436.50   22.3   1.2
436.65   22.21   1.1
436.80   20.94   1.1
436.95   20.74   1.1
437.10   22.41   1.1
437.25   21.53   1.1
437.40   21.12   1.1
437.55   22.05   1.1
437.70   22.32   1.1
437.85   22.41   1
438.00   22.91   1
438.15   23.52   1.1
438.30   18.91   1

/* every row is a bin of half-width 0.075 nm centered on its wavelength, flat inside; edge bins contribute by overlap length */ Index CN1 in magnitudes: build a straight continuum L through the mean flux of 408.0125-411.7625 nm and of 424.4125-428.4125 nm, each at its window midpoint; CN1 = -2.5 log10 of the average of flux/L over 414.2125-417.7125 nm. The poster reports -0.10 mag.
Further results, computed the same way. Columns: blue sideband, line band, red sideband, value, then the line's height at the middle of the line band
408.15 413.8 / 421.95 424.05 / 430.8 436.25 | -0.096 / 19.4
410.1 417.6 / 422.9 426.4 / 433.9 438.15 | -0.055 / 20.3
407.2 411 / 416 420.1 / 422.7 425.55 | -0.087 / 20.3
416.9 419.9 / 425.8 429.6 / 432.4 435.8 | -0.091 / 19.8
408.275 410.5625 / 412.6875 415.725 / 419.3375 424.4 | -0.086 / 19.9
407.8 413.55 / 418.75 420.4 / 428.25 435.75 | -0.127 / 19.7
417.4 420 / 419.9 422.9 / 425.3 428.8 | 0.014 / 21.9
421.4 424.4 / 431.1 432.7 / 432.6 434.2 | -0.199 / 17.5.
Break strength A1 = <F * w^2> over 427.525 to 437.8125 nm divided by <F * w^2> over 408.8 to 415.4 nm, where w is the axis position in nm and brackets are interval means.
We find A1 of 1.11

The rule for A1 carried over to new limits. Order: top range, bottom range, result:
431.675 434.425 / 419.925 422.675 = 0.88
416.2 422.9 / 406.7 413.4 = 1.14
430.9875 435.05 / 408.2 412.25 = 1.10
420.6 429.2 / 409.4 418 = 1.10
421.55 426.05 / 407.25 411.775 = 1.17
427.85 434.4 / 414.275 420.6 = 0.95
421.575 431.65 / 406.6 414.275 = 1.13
